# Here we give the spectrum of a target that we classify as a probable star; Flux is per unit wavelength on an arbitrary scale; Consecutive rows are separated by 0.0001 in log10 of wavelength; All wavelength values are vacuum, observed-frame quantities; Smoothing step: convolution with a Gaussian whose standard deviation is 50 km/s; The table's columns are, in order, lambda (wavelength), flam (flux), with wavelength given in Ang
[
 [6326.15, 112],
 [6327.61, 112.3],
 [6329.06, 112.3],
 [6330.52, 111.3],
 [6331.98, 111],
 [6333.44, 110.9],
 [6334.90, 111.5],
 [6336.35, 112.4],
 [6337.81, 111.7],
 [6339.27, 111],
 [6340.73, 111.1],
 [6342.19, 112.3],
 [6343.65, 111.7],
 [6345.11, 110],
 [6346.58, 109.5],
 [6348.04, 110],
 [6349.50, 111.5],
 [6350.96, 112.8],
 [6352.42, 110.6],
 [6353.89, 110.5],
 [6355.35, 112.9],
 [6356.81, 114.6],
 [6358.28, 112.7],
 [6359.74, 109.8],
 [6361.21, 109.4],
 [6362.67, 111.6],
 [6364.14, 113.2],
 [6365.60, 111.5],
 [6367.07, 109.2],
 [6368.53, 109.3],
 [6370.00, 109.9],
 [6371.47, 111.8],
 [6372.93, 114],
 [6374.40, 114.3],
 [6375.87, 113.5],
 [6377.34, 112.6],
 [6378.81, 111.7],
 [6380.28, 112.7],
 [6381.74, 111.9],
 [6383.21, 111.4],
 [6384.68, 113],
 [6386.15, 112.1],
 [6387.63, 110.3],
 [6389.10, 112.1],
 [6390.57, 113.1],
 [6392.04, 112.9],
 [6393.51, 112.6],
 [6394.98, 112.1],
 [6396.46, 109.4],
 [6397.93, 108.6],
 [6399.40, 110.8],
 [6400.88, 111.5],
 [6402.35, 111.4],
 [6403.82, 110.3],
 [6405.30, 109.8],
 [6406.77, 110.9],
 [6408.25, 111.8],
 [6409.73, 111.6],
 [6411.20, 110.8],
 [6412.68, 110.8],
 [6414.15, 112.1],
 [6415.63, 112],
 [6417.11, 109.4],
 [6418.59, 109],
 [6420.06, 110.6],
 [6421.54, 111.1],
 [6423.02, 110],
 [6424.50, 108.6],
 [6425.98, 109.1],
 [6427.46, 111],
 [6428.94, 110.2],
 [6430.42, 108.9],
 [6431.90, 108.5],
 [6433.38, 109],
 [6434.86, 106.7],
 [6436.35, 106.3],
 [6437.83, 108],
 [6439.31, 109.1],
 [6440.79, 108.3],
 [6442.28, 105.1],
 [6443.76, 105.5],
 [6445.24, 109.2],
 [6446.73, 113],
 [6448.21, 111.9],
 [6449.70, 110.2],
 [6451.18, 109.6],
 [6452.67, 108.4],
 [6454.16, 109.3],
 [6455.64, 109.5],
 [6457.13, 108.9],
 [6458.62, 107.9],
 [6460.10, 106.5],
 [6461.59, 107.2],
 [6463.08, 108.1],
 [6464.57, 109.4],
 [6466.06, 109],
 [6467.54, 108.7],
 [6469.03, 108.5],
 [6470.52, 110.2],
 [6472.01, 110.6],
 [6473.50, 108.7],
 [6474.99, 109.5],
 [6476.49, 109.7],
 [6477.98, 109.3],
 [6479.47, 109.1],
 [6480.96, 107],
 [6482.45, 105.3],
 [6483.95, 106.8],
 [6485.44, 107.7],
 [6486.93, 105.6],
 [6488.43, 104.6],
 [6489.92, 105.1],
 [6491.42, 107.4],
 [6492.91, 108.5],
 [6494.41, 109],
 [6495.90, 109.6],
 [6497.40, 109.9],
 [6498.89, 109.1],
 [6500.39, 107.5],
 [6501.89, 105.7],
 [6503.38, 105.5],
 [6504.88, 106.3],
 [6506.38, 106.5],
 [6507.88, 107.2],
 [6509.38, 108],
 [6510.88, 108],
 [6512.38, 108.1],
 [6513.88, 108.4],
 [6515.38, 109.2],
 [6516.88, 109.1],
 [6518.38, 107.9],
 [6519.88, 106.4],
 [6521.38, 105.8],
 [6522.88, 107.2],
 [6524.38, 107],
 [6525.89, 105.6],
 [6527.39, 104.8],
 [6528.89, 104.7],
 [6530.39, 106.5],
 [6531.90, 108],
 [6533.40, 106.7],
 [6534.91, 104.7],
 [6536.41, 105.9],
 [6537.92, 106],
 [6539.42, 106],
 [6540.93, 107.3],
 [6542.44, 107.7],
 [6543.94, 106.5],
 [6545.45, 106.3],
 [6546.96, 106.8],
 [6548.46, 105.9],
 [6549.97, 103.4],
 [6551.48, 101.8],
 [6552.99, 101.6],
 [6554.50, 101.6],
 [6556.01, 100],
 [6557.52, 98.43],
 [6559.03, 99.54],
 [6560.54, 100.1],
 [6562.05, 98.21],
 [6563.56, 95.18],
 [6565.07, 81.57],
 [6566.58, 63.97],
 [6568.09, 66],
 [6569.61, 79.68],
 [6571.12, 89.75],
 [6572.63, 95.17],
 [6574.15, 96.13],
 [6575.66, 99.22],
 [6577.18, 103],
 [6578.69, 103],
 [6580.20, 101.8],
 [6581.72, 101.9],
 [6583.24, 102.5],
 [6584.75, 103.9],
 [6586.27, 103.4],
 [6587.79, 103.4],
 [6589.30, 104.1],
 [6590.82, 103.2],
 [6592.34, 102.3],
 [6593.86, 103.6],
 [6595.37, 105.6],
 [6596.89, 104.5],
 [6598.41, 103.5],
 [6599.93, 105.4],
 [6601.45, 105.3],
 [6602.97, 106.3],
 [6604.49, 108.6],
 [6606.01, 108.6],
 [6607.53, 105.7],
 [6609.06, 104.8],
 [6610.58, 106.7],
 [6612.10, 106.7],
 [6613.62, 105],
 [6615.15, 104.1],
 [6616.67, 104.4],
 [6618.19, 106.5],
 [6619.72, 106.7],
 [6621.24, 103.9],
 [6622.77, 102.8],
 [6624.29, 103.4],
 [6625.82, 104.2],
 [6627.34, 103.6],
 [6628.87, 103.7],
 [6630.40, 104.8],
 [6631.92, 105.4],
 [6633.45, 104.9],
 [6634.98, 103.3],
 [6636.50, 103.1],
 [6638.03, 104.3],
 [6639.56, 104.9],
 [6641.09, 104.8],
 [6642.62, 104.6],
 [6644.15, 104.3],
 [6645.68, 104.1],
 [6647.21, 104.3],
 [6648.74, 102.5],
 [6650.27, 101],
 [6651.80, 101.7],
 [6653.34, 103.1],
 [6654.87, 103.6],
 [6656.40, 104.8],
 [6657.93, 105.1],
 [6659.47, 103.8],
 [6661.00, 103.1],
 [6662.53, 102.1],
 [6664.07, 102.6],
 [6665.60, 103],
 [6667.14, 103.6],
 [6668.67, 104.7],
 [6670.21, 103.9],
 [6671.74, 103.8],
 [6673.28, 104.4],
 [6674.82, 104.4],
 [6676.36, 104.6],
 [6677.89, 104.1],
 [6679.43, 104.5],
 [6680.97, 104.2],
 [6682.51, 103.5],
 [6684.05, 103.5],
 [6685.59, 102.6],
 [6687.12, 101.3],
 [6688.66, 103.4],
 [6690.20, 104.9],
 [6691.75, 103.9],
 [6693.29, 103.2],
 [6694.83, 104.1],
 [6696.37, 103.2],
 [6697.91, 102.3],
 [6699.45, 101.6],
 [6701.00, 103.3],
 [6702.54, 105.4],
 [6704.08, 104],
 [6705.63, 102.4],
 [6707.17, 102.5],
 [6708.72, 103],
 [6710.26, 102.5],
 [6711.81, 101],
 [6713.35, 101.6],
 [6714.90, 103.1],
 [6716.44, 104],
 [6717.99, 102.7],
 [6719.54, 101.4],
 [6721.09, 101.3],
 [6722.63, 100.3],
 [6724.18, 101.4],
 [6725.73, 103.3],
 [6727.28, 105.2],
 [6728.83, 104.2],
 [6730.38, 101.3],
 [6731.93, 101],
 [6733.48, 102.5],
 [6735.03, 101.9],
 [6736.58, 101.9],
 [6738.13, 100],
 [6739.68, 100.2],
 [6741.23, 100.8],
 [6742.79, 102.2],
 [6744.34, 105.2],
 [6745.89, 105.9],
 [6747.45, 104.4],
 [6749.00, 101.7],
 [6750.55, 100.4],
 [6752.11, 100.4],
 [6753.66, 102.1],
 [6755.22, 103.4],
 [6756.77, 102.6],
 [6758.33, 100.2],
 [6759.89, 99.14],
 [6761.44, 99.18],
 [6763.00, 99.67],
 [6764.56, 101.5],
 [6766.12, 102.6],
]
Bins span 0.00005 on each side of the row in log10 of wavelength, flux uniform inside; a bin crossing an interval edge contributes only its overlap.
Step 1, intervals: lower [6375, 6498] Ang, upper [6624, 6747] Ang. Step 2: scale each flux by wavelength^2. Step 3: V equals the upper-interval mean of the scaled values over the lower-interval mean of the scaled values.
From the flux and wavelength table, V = 1.02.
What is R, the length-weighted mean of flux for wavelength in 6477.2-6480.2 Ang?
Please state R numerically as 109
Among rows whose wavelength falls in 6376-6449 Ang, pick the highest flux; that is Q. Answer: 113.1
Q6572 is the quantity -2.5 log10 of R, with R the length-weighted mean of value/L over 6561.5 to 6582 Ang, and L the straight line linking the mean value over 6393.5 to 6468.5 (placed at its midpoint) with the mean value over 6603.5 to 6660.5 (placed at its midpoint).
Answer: 0.17 mag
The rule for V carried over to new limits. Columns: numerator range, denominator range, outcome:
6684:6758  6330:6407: 1.02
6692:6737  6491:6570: 1.05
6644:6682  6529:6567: 1.06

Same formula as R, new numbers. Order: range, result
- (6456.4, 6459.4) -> 109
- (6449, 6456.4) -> 109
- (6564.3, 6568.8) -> 70.7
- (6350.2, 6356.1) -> 112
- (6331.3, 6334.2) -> 111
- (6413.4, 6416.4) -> 112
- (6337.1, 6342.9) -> 112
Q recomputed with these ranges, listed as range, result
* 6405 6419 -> 112.1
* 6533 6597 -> 107.7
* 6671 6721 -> 105.4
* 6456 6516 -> 110.6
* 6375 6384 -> 113.5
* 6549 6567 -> 103.4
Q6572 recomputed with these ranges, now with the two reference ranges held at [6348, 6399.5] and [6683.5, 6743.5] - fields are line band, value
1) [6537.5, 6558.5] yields 0.029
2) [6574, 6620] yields 0.014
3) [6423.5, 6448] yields 0.014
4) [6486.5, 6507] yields 0.012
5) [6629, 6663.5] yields 0.006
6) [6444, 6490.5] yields 0.007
